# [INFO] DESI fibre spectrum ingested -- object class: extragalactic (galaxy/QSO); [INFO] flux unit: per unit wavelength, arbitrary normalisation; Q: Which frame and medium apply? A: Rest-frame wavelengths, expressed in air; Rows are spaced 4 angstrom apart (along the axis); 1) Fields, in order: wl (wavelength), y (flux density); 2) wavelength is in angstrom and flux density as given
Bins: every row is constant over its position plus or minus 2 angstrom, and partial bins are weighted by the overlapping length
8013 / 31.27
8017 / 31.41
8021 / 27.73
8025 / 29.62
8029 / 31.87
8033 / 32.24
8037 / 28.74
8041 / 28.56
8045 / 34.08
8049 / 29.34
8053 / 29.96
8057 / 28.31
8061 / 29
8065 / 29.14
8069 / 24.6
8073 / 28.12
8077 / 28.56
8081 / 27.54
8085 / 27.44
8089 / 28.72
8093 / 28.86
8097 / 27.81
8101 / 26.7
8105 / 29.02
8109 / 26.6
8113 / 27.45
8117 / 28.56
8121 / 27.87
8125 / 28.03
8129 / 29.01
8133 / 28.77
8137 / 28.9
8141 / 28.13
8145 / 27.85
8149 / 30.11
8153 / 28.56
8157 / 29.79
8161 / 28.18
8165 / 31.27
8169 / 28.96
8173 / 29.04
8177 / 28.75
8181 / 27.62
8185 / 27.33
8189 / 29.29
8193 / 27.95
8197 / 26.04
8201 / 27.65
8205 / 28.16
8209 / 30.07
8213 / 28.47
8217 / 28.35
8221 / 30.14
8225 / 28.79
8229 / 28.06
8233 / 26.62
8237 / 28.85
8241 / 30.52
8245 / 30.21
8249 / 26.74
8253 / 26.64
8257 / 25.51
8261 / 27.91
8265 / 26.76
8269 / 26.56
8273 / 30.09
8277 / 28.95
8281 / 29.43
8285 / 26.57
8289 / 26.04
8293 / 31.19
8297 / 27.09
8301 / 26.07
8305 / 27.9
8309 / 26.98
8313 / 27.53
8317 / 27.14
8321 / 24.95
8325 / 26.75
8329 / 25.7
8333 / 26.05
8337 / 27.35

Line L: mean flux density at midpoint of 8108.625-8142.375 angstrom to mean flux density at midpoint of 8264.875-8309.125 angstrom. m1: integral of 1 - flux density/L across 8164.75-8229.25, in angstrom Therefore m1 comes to -1.0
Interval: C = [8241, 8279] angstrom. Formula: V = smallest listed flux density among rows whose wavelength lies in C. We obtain 25.51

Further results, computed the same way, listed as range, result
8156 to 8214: 26.04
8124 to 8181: 27.62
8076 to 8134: 26.6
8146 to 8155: 28.56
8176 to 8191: 27.33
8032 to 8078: 24.6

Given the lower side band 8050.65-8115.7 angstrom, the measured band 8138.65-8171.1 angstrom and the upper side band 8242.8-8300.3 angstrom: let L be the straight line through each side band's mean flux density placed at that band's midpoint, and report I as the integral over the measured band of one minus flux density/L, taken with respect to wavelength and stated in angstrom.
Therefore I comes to -1.4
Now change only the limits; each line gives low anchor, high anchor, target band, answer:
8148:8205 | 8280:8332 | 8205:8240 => -0.80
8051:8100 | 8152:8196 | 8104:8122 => 0.34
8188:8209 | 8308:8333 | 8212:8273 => -1.44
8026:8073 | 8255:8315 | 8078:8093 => 0.61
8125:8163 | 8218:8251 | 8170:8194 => 0.32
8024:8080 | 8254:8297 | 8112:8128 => 0.47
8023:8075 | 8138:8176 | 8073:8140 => 2.67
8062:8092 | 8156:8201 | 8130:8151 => -0.39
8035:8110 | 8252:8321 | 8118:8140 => -0.21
